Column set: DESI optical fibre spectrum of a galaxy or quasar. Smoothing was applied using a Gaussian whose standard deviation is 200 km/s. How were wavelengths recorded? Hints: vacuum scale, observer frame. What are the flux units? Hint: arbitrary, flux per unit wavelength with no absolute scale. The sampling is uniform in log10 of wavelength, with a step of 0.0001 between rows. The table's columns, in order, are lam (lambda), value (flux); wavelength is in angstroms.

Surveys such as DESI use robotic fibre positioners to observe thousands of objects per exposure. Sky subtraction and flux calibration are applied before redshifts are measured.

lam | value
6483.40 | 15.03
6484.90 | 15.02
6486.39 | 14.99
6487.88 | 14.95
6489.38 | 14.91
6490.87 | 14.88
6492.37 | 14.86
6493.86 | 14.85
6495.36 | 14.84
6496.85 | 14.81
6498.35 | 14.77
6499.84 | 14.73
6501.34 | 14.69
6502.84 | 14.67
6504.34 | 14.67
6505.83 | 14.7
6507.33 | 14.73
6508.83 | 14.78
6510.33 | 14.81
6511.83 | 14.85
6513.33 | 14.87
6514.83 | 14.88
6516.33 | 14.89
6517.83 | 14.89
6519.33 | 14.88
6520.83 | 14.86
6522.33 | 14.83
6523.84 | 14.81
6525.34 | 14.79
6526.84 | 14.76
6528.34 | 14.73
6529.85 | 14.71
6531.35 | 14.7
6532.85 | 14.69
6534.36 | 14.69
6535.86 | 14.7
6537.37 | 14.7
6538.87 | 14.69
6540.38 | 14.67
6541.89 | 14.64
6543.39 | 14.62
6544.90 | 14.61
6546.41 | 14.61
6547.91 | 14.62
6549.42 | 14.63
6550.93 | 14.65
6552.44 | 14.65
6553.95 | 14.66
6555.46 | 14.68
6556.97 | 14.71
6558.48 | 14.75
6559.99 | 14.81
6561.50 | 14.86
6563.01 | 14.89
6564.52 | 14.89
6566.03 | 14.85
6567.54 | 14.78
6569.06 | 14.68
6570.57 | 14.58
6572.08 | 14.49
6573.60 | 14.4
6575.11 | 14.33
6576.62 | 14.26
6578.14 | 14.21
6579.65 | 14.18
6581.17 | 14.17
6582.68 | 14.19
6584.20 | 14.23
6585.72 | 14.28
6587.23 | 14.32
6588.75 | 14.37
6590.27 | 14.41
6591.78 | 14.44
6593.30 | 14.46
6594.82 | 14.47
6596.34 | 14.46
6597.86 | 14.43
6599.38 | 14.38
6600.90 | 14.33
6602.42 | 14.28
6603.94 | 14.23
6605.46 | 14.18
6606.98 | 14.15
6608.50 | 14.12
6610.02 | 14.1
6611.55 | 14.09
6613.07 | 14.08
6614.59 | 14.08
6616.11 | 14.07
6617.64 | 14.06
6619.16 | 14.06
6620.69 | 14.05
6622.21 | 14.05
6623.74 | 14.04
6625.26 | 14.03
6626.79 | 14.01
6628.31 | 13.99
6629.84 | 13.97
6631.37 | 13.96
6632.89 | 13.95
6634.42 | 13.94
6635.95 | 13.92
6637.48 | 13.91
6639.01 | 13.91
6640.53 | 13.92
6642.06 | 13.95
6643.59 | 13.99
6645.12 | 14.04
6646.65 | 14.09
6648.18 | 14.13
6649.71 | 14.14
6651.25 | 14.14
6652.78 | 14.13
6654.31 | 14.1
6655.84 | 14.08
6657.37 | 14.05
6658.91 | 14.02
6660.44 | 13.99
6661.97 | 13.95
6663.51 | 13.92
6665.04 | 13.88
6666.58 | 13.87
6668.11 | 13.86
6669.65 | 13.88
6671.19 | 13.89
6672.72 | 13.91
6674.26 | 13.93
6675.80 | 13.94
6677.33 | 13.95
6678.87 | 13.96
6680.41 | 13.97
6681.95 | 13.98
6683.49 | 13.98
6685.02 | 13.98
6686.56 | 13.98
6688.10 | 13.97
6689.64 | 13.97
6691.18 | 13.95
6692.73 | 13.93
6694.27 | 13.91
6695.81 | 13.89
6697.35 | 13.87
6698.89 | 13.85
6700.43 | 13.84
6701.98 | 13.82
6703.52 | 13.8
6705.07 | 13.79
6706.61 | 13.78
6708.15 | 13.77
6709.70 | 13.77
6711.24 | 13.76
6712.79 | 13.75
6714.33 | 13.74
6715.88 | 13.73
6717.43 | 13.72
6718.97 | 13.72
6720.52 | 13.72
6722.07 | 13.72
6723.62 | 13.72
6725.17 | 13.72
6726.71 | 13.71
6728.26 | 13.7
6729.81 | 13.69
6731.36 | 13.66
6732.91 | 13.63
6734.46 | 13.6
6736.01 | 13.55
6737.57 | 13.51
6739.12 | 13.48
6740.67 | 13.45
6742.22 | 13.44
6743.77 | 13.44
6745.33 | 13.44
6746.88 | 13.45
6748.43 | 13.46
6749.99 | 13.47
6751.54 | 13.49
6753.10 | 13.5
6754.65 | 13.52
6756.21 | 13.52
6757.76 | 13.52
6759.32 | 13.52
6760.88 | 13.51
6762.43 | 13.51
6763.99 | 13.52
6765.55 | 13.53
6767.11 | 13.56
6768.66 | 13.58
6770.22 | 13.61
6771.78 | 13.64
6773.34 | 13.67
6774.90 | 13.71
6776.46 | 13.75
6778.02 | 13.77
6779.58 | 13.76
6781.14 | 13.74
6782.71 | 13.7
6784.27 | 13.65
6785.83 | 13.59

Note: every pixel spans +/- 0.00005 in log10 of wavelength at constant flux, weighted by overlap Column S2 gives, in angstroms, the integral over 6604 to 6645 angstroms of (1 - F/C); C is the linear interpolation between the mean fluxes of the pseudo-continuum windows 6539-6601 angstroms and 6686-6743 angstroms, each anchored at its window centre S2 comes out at 0.6 angstroms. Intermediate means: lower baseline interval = 14.5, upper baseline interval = 13.7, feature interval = 14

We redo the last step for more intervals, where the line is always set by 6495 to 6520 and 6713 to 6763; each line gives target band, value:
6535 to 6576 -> -0.4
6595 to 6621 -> 0.1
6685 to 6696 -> -0.1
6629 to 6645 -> 0.2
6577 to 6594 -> 0.1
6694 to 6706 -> -0.1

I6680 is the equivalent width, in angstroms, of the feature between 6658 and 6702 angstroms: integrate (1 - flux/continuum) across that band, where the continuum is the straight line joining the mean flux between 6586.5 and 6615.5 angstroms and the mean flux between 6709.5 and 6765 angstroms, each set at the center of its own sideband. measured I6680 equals -0.15 angstroms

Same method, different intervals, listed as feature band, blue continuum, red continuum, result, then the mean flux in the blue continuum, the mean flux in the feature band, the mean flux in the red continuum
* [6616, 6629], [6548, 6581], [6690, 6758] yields 0.2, 14.6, 14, 13.7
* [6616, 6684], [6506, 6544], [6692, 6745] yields 0.4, 14.8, 14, 13.7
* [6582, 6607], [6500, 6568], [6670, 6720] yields 0.1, 14.7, 14.3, 13.9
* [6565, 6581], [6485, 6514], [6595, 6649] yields -0.1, 14.8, 14.5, 14.1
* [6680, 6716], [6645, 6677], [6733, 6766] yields -0.2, 14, 13.9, 13.5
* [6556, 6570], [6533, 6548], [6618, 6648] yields -0.3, 14.7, 14.8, 14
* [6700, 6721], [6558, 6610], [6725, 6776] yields 0.0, 14.4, 13.8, 13.6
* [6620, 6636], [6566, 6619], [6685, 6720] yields 0.2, 14.3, 14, 13.8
